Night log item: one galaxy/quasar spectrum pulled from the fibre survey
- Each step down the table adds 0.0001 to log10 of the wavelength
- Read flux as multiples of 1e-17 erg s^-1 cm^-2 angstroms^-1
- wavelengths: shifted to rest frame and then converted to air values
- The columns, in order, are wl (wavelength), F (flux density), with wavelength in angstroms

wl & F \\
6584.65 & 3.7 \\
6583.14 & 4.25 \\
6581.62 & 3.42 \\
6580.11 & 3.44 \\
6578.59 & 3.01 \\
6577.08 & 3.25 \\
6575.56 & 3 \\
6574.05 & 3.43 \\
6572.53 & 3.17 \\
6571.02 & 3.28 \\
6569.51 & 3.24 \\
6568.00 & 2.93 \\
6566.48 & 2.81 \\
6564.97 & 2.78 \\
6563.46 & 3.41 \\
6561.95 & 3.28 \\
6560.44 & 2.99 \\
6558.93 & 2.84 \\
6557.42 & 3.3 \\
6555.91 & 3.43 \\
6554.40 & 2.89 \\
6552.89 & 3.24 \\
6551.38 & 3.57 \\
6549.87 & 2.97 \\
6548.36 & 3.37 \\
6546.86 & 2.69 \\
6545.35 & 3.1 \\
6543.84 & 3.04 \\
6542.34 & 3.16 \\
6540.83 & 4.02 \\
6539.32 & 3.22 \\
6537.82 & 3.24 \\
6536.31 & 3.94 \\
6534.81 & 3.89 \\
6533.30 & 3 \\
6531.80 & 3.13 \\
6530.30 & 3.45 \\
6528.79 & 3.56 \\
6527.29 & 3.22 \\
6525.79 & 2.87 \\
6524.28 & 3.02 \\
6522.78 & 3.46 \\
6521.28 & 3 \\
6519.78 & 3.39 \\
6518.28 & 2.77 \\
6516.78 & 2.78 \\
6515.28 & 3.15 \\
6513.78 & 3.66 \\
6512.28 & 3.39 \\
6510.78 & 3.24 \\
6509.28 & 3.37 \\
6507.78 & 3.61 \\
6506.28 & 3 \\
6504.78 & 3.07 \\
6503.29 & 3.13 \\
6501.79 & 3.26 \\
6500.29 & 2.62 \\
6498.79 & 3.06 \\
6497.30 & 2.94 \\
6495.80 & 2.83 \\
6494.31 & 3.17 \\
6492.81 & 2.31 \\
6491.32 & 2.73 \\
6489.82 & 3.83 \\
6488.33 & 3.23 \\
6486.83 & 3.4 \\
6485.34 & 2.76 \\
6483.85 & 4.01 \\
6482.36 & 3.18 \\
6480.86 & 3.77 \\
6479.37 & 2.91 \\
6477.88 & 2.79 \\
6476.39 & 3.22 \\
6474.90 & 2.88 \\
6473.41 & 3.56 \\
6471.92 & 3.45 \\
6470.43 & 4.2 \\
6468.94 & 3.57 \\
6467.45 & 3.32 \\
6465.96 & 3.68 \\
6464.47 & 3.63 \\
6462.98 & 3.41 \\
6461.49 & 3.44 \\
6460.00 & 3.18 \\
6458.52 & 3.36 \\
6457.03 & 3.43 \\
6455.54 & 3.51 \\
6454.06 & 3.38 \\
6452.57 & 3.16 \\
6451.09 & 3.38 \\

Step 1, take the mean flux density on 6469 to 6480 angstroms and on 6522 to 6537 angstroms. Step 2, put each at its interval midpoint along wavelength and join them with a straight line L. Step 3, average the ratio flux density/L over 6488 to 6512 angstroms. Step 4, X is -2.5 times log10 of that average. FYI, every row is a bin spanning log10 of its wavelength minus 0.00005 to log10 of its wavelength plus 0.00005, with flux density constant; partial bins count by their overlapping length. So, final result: 0.08 mag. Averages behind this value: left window 3.31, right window 3.35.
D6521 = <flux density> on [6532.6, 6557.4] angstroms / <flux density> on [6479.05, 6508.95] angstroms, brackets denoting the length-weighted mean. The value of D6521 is 1.05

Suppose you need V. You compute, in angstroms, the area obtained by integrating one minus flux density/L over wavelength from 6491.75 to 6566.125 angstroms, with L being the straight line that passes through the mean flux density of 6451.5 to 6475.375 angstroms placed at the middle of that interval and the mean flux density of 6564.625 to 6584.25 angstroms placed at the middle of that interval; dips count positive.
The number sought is 3.5 angstroms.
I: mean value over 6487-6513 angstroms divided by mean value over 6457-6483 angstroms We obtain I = 0.9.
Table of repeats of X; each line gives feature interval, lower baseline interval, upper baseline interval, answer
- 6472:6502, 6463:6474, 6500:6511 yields 0.09 mag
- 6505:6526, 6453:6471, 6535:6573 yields 0.04 mag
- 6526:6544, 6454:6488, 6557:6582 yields -0.06 mag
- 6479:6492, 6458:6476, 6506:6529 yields 0.02 mag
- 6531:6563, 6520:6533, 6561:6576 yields -0.03 mag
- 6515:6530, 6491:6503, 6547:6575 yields -0.05 mag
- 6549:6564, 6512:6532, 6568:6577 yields 0.00 mag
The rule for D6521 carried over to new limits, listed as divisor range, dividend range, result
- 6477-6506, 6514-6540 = 1.05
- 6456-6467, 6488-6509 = 0.89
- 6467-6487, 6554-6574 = 0.93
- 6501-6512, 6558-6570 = 0.94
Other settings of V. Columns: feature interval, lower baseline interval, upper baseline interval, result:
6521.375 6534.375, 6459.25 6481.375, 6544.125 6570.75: 0.0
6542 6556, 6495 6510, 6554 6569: -0.3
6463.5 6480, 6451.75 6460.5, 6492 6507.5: -0.9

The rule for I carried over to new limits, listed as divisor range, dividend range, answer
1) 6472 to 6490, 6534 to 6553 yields 1.02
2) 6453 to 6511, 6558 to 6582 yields 0.96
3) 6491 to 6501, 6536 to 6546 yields 1.20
